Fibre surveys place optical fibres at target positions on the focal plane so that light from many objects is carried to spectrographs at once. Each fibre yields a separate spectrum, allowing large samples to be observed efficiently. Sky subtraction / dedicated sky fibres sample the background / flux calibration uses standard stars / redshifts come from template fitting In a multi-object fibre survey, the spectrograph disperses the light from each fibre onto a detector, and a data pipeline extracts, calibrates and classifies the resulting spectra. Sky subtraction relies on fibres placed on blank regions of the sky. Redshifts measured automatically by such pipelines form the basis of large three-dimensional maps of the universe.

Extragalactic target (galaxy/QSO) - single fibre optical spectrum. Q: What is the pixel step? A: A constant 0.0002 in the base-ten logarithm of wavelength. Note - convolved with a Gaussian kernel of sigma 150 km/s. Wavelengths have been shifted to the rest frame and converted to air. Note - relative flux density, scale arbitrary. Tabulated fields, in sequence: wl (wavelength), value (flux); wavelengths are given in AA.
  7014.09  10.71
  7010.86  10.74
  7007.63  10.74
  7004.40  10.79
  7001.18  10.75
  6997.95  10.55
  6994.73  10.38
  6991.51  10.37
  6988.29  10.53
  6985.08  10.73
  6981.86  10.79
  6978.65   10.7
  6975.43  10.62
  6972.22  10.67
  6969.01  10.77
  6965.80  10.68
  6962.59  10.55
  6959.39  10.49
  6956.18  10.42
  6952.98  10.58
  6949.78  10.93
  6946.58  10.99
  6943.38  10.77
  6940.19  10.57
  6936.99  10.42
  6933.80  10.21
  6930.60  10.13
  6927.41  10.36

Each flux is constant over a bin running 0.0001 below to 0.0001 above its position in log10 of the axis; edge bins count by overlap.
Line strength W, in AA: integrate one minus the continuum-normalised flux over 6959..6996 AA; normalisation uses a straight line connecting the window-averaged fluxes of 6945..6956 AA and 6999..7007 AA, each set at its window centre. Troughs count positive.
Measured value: 0.5 AA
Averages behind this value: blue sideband 10.8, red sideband 10.7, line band 10.6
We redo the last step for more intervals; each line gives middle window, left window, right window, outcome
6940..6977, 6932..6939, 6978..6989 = -0.6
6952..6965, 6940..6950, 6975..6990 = 0.3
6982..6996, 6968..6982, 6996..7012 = 0.2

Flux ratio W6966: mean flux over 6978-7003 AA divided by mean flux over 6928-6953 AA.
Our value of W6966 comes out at 1.00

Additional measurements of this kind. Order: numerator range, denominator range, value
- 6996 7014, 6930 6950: 1.01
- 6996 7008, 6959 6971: 1.00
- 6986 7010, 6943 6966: 0.99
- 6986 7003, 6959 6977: 0.99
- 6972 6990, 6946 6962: 1.00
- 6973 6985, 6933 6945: 1.02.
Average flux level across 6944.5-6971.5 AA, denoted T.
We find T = 10.7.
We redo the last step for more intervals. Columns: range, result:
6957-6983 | 10.6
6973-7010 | 10.6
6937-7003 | 10.6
